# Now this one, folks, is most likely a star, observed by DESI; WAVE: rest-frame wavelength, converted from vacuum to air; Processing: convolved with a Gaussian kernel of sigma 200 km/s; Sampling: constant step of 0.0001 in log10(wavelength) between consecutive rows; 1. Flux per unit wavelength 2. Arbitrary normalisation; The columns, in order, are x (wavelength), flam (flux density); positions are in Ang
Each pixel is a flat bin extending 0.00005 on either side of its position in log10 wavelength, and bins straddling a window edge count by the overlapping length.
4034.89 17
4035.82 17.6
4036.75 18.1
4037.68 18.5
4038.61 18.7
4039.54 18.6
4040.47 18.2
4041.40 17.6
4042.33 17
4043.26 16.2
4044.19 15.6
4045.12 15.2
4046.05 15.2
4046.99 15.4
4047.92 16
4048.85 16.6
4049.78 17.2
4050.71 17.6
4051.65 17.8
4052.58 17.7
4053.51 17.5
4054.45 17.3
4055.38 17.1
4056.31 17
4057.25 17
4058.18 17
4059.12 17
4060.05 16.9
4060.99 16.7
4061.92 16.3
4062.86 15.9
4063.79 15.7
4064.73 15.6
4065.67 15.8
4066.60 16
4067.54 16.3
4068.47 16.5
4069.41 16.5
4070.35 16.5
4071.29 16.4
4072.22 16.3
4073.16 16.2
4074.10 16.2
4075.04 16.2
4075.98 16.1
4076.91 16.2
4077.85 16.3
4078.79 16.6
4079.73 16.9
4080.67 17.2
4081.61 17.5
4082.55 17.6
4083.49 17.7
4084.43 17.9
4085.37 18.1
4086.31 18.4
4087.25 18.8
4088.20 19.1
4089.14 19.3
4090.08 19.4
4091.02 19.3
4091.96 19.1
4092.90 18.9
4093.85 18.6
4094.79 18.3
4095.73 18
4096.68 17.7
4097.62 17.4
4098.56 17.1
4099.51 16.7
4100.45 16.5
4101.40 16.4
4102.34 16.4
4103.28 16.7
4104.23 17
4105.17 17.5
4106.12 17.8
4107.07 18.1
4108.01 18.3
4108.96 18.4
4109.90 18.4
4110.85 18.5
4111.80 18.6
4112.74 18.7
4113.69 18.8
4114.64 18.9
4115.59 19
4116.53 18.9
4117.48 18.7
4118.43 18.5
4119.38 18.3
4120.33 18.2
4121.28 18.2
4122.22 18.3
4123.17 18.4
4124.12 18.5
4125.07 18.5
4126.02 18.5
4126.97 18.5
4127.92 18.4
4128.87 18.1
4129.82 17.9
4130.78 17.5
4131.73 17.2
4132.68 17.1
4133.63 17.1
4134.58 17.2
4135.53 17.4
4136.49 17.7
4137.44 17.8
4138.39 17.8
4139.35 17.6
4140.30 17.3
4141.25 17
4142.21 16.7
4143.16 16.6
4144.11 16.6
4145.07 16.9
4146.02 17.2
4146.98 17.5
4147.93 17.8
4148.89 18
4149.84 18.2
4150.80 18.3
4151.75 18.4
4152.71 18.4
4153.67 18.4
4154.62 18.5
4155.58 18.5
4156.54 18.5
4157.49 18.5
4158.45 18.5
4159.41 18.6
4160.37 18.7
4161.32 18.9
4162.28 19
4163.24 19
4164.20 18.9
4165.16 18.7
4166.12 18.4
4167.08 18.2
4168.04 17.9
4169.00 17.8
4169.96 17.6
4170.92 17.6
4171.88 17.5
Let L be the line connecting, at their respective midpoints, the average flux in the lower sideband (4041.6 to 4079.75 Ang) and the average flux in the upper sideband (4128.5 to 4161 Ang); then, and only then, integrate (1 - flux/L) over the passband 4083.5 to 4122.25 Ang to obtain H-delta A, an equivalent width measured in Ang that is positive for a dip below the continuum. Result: -2.4 Ang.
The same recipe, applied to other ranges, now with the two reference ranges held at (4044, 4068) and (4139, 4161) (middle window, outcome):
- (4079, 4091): -0.87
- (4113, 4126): -0.83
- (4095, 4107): 0.01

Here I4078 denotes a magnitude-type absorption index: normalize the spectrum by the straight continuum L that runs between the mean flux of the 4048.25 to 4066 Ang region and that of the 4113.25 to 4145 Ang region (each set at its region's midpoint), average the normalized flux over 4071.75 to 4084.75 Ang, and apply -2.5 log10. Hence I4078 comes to 0.02 mag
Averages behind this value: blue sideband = 16.8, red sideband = 17.9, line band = 16.8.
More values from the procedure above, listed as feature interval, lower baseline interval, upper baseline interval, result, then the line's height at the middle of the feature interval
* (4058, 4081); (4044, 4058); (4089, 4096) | 0.08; 17.7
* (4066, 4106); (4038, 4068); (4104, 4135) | 0.01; 17.5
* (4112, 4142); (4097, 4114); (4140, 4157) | -0.02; 17.7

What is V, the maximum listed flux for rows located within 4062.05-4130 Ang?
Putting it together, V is 19.4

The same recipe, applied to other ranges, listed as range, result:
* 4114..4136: 19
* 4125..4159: 18.5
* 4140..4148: 17.8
